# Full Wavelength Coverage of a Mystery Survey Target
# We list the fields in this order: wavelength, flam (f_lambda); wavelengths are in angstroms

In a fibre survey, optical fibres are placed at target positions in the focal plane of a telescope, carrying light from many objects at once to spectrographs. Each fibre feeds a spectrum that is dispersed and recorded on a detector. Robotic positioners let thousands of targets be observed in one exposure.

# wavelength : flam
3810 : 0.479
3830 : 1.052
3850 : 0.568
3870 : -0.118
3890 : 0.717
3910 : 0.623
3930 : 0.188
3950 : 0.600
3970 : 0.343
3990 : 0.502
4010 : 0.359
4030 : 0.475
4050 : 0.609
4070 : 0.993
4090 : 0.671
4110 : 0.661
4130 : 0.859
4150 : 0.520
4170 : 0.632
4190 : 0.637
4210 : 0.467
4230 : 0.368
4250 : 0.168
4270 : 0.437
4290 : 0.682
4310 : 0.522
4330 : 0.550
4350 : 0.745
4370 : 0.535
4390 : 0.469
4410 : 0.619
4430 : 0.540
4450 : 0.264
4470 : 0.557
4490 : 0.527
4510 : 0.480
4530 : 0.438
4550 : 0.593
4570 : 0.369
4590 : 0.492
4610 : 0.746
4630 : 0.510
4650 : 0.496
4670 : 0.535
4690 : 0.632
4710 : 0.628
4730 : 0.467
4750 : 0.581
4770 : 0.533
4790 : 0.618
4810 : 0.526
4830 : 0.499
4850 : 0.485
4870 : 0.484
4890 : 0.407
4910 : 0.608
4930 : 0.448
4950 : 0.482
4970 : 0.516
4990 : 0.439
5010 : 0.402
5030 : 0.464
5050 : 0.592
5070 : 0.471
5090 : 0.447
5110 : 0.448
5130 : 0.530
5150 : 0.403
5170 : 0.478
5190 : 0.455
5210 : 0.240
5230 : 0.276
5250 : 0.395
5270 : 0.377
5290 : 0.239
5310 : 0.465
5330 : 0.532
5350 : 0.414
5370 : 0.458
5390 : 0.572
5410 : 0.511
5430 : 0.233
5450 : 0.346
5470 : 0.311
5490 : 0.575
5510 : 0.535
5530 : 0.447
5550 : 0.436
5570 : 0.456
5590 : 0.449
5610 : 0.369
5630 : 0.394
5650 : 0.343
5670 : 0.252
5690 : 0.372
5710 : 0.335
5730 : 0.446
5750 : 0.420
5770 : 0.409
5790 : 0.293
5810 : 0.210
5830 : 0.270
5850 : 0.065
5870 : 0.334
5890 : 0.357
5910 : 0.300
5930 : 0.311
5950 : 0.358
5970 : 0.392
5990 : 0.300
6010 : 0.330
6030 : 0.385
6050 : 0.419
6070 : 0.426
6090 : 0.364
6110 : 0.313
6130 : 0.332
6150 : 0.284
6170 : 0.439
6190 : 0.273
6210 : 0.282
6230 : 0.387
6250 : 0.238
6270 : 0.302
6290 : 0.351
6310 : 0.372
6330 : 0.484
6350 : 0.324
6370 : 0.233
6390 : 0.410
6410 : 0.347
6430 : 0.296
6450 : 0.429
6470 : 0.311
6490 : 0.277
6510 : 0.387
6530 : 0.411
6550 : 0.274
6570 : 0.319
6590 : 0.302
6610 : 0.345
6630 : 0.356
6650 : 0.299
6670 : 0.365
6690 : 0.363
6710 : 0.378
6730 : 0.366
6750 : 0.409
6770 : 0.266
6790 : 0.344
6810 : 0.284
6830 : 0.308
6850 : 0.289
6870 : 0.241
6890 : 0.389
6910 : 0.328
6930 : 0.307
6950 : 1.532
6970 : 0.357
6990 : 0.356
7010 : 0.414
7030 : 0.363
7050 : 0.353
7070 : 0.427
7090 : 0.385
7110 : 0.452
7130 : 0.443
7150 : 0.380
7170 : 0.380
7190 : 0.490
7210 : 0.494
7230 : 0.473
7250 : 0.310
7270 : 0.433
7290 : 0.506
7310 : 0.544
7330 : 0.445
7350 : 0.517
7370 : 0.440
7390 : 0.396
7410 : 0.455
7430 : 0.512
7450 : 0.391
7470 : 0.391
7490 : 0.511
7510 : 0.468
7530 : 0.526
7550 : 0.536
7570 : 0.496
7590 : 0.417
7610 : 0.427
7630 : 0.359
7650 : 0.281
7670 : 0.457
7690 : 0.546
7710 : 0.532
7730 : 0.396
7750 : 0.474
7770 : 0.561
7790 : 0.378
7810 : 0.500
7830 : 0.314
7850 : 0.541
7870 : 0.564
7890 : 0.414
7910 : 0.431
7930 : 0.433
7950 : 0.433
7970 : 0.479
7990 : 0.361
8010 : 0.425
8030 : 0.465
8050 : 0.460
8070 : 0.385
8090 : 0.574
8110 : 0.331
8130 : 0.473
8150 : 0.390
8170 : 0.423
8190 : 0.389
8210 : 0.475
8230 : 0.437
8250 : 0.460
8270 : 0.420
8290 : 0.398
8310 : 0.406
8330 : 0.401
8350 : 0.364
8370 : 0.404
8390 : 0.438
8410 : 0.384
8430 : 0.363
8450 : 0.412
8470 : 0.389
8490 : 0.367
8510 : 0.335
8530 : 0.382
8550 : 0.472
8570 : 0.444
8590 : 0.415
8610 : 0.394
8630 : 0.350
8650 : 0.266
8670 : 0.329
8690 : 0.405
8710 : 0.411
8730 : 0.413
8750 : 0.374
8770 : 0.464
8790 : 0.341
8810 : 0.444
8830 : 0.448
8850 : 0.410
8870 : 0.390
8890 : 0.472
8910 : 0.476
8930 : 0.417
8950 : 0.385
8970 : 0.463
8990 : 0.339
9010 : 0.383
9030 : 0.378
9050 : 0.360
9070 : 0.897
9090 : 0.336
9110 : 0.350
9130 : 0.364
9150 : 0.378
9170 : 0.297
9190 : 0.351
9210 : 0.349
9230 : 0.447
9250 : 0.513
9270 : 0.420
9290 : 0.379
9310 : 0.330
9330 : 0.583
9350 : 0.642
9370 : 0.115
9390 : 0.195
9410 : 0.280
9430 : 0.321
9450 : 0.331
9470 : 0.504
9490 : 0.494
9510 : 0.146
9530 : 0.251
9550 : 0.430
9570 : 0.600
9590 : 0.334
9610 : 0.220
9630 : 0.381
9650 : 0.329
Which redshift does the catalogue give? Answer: 0.87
